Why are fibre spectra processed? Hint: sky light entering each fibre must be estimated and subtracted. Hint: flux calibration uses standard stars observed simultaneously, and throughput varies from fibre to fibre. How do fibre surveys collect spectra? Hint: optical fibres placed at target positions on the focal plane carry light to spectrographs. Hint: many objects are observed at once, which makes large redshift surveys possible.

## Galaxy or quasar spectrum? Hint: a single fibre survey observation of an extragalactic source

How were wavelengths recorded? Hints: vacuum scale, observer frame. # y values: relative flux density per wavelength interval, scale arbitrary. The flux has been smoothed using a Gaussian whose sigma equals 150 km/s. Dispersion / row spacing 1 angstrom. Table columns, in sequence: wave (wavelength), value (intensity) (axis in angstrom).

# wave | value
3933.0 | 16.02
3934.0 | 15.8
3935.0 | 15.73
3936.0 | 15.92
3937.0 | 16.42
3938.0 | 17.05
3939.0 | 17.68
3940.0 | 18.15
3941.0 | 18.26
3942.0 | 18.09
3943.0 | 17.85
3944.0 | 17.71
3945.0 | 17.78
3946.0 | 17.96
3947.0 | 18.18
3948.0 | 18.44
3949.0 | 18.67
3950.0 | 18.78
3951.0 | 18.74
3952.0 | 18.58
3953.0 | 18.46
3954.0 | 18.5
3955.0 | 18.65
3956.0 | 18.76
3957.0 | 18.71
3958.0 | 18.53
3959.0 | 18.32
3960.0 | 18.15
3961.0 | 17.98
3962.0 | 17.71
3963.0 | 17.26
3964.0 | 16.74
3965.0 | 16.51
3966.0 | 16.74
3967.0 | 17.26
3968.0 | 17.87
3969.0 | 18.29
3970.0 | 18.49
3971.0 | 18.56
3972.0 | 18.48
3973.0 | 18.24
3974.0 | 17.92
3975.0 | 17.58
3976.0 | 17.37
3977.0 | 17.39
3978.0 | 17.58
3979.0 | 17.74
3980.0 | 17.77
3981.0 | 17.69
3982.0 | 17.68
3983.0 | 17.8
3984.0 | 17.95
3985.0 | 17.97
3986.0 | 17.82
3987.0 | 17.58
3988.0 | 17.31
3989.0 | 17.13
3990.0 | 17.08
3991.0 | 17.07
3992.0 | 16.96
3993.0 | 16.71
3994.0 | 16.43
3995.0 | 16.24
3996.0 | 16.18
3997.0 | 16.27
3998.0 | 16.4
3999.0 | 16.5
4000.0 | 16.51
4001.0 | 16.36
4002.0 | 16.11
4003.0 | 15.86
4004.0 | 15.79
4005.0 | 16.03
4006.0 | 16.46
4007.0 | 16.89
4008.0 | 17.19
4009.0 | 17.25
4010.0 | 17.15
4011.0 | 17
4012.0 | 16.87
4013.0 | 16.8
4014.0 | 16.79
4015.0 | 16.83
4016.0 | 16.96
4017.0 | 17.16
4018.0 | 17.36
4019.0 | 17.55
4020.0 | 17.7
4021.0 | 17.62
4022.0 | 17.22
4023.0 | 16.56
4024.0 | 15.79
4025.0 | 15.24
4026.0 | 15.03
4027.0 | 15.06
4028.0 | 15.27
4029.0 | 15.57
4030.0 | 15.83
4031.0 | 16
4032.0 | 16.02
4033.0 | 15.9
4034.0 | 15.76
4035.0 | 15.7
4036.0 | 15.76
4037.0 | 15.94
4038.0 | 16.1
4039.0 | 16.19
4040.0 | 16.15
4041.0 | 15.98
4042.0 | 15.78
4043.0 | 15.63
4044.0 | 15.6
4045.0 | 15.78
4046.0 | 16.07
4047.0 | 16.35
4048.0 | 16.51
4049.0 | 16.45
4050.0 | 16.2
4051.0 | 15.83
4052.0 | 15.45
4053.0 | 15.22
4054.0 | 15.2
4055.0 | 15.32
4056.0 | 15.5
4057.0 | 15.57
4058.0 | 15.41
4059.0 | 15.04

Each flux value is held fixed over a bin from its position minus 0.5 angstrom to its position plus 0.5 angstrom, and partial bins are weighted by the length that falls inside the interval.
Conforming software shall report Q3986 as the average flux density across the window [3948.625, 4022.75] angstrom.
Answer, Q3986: 17.4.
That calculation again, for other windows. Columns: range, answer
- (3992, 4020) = 16.7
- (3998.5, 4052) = 16.3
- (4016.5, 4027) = 16.6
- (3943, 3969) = 18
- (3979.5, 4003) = 17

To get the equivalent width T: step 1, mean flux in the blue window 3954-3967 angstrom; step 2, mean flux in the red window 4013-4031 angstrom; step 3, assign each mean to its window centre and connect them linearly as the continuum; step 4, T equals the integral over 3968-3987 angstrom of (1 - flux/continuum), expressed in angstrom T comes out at -0.5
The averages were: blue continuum 17.8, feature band 17.9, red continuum 16.4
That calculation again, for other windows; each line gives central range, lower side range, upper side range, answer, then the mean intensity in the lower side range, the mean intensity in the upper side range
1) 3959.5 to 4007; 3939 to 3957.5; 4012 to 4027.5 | 0.8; 18.3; 16.7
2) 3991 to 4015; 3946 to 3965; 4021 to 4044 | 0.3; 18.2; 15.9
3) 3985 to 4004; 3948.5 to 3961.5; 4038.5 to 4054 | 0.8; 18.5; 15.9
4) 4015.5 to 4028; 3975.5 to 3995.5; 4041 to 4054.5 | 0.0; 17.4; 15.9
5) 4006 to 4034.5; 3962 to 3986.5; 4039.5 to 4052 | 0.2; 17.7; 16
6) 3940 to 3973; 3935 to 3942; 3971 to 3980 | -1.1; 17.2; 17.8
